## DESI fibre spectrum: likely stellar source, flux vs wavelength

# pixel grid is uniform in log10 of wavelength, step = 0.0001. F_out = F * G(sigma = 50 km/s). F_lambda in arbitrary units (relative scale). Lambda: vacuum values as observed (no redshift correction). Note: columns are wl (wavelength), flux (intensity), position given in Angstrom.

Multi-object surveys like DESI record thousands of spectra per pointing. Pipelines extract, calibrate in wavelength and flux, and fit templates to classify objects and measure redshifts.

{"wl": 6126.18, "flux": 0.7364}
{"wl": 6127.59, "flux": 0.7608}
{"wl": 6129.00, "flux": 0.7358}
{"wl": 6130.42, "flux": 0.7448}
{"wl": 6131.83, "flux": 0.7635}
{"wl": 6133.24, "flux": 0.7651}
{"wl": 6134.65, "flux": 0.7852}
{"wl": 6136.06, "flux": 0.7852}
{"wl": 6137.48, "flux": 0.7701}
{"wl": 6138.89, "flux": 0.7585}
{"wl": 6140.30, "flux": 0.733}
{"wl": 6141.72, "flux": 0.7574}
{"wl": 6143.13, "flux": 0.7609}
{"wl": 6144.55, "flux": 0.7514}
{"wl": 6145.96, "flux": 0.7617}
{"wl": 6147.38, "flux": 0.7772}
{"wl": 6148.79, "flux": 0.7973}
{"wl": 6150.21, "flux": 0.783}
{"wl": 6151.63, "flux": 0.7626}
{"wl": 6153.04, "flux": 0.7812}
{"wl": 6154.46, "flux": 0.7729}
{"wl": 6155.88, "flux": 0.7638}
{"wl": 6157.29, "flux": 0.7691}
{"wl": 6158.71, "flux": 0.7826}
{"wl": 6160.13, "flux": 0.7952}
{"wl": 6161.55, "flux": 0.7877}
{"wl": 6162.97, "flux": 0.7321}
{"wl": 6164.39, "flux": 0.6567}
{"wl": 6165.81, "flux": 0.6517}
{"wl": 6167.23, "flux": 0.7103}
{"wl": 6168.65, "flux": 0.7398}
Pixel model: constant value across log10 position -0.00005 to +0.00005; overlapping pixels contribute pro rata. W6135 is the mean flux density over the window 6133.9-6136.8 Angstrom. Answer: 0.784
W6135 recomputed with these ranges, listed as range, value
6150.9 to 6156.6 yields 0.771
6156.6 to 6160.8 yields 0.782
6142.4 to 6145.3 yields 0.757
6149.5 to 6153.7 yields 0.776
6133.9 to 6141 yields 0.767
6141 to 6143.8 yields 0.759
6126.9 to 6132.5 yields 0.75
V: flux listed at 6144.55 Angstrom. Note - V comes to 0.7514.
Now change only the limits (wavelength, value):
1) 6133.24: 0.7651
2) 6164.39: 0.6567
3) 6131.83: 0.7635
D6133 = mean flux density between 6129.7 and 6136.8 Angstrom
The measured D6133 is 0.768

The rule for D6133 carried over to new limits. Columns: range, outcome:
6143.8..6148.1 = 0.764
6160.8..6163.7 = 0.759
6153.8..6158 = 0.769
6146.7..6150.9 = 0.786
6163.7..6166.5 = 0.654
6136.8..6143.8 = 0.756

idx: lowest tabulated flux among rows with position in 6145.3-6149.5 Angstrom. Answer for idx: 0.7617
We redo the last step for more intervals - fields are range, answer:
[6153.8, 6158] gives 0.7638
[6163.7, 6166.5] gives 0.6517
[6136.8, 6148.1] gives 0.733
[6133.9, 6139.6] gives 0.7585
